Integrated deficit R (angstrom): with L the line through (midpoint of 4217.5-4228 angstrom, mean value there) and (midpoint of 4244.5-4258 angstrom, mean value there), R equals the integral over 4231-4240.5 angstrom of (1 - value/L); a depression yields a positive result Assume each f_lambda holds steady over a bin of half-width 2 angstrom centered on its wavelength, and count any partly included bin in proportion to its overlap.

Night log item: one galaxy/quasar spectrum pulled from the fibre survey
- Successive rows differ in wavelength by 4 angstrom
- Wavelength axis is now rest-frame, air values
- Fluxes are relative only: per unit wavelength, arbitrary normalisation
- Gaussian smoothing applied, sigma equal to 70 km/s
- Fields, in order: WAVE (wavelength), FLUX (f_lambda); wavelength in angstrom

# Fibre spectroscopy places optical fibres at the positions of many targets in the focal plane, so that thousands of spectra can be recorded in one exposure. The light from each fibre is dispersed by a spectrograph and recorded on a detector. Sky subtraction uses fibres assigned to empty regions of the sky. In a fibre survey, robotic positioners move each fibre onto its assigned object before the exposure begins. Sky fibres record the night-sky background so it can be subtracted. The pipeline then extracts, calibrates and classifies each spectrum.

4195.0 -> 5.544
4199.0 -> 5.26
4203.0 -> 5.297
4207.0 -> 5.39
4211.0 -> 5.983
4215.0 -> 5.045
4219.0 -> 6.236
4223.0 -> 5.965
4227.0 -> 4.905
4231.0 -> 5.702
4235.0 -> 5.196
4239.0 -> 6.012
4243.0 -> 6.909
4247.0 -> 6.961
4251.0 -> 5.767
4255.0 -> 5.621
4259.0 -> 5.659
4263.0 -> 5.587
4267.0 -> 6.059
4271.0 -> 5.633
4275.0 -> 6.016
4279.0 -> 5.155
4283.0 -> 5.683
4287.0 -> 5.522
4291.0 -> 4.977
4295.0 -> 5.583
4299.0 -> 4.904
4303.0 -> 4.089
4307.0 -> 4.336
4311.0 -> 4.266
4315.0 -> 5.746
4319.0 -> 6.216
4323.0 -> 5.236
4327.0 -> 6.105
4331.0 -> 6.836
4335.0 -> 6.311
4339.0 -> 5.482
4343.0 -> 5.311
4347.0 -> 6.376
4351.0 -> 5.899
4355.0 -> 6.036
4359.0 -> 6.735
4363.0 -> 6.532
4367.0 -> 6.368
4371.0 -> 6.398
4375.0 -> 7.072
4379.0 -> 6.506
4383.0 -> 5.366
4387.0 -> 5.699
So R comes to 0.5 angstrom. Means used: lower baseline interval 5.75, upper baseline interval 6.11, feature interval 5.6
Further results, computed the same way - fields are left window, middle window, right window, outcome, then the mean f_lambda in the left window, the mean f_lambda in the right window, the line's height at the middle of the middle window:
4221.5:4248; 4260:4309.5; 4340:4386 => 6.0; 5.91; 6.21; 6.03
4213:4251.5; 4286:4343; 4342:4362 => 6.2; 5.87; 6.13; 6.05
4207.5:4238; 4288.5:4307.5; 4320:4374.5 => 3.5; 5.58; 6.15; 5.93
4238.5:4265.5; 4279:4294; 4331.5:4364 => 1.8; 6.08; 6.11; 6.09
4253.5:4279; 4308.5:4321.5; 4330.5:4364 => 1.3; 5.72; 6.13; 5.96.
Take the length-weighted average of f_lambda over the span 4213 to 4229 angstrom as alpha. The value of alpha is 5.54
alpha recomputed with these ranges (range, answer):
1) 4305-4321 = 5.14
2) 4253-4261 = 5.64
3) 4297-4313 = 4.4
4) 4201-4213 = 5.56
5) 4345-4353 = 6.14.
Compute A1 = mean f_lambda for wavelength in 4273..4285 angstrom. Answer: 5.62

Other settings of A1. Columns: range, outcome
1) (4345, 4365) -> 6.32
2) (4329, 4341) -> 6.21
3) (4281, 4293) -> 5.39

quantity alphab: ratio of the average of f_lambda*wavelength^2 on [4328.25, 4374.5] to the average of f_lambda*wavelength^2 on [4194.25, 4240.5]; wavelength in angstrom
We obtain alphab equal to 1.20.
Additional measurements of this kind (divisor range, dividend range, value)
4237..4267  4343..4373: 1.08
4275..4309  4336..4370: 1.24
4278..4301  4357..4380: 1.29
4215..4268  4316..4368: 1.09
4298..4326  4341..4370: 1.26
